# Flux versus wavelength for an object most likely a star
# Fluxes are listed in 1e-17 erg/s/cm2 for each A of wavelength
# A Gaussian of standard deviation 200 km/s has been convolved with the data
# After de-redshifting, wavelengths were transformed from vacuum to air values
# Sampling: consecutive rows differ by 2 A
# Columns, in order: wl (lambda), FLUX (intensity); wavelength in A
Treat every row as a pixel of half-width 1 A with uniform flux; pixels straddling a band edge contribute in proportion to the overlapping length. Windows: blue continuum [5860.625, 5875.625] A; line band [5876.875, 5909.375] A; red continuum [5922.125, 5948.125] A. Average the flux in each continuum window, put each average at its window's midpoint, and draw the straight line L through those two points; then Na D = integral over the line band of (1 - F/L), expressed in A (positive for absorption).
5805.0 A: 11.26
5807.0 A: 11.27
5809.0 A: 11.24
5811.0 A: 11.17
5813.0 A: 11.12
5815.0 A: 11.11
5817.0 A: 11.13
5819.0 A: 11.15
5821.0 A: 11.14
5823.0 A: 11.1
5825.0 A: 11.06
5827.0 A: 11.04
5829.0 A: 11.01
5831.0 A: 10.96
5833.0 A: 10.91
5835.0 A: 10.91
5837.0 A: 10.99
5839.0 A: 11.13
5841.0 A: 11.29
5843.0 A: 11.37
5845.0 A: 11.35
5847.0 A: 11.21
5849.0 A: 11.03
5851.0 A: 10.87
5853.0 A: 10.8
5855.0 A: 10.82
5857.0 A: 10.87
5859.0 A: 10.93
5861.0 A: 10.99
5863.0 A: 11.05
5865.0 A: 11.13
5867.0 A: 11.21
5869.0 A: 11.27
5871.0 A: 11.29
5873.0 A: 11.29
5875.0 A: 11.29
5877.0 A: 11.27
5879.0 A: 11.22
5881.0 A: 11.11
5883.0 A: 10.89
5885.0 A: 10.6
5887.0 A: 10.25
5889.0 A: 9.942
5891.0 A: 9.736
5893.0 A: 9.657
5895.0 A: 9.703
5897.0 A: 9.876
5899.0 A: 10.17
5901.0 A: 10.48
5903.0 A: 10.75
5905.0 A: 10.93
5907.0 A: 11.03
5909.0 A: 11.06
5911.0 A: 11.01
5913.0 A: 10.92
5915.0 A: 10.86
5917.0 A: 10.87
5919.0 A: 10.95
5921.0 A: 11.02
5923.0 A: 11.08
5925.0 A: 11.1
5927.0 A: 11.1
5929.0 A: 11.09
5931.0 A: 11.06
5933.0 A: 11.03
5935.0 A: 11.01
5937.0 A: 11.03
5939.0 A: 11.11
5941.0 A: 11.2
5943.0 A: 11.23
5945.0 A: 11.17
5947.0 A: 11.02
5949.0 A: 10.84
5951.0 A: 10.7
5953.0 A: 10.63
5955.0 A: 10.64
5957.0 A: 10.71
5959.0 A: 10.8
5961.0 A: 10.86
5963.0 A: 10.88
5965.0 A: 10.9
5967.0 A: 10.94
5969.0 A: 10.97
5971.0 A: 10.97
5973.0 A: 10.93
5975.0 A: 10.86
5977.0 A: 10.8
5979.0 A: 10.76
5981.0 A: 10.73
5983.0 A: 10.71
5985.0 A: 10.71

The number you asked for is 1.98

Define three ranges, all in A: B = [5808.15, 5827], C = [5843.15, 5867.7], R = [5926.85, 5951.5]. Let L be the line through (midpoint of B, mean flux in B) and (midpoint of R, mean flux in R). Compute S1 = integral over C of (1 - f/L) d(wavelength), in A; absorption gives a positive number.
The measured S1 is 0.2 A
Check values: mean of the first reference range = 11.1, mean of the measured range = 11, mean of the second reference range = 11.1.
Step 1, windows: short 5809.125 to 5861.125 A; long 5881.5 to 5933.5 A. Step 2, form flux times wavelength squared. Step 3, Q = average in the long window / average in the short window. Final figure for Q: 0.99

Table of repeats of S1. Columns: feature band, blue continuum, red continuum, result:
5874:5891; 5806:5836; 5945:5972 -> 0.3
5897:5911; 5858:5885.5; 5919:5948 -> 0.5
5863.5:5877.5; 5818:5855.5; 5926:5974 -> -0.3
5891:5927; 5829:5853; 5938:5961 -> 1.0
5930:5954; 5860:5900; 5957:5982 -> -0.4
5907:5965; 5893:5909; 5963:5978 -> -1.7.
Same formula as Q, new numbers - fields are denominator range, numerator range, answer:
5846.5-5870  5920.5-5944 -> 1.03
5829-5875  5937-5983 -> 1.02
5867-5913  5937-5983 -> 1.04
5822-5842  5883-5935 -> 0.99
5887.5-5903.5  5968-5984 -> 1.11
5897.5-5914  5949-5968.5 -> 1.02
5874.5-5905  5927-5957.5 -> 1.07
